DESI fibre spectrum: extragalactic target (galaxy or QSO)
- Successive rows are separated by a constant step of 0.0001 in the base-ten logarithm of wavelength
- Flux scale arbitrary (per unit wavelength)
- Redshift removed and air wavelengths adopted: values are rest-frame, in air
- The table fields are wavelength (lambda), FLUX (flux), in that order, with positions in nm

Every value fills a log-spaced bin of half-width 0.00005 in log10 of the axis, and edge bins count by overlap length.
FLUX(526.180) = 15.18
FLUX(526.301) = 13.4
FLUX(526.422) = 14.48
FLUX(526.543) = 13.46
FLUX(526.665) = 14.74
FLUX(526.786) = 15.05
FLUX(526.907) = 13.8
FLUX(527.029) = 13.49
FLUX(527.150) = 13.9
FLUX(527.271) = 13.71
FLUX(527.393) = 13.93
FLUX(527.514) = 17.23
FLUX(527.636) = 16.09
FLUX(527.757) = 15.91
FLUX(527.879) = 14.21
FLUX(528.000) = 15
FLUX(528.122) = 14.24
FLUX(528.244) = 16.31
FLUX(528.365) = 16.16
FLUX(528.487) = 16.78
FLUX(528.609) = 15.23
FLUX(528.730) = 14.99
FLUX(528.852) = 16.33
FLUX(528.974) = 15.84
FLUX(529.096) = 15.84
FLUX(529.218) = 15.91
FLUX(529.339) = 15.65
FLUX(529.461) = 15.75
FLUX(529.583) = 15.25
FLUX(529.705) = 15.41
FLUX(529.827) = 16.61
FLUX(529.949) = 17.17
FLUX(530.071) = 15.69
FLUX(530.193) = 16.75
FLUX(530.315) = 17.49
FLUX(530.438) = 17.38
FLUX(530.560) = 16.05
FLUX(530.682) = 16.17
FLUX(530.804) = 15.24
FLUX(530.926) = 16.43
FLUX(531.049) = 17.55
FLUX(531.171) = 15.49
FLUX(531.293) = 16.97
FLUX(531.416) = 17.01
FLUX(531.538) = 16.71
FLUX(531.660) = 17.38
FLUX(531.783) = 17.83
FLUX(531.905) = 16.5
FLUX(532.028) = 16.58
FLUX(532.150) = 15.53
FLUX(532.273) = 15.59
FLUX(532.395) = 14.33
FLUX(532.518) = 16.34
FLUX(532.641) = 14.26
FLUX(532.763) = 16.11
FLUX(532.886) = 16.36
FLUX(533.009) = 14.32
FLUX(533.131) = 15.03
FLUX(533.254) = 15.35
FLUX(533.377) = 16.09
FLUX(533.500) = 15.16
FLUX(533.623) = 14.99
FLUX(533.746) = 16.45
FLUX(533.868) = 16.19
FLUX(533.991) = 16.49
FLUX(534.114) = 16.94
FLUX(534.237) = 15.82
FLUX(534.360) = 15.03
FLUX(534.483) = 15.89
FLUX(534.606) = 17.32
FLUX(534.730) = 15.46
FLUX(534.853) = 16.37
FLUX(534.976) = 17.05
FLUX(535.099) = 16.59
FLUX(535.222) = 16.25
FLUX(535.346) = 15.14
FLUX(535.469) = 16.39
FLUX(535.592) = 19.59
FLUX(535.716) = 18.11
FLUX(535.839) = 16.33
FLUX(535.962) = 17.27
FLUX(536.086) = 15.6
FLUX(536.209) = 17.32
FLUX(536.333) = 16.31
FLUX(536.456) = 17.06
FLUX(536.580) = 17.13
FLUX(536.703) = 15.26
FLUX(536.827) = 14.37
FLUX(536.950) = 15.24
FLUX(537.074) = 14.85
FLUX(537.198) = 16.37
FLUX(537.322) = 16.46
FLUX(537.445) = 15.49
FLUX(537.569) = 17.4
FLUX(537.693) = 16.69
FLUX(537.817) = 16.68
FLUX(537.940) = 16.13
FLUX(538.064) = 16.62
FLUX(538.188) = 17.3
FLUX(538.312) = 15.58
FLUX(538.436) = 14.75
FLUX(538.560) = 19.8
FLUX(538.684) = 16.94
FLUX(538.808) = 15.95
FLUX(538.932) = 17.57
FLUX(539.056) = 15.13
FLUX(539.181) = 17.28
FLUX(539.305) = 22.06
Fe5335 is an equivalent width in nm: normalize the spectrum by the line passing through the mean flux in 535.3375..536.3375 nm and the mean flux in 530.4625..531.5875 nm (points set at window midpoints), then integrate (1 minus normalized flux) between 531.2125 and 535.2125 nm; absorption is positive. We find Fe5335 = 0.15 nm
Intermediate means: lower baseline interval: 16.4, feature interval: 16.1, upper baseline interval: 17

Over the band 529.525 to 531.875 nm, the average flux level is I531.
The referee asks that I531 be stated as 16.6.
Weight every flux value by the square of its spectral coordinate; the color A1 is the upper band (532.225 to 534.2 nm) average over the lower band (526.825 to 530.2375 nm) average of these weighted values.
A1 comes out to 1.03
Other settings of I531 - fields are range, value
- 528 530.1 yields 15.8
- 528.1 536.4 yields 16.2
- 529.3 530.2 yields 16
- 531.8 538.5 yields 16.1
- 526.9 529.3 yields 15.3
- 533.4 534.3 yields 16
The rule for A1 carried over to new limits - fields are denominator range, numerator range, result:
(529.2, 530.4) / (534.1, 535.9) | 1.04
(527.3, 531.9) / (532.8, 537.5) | 1.02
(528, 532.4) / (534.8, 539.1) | 1.05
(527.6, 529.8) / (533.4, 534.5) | 1.04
